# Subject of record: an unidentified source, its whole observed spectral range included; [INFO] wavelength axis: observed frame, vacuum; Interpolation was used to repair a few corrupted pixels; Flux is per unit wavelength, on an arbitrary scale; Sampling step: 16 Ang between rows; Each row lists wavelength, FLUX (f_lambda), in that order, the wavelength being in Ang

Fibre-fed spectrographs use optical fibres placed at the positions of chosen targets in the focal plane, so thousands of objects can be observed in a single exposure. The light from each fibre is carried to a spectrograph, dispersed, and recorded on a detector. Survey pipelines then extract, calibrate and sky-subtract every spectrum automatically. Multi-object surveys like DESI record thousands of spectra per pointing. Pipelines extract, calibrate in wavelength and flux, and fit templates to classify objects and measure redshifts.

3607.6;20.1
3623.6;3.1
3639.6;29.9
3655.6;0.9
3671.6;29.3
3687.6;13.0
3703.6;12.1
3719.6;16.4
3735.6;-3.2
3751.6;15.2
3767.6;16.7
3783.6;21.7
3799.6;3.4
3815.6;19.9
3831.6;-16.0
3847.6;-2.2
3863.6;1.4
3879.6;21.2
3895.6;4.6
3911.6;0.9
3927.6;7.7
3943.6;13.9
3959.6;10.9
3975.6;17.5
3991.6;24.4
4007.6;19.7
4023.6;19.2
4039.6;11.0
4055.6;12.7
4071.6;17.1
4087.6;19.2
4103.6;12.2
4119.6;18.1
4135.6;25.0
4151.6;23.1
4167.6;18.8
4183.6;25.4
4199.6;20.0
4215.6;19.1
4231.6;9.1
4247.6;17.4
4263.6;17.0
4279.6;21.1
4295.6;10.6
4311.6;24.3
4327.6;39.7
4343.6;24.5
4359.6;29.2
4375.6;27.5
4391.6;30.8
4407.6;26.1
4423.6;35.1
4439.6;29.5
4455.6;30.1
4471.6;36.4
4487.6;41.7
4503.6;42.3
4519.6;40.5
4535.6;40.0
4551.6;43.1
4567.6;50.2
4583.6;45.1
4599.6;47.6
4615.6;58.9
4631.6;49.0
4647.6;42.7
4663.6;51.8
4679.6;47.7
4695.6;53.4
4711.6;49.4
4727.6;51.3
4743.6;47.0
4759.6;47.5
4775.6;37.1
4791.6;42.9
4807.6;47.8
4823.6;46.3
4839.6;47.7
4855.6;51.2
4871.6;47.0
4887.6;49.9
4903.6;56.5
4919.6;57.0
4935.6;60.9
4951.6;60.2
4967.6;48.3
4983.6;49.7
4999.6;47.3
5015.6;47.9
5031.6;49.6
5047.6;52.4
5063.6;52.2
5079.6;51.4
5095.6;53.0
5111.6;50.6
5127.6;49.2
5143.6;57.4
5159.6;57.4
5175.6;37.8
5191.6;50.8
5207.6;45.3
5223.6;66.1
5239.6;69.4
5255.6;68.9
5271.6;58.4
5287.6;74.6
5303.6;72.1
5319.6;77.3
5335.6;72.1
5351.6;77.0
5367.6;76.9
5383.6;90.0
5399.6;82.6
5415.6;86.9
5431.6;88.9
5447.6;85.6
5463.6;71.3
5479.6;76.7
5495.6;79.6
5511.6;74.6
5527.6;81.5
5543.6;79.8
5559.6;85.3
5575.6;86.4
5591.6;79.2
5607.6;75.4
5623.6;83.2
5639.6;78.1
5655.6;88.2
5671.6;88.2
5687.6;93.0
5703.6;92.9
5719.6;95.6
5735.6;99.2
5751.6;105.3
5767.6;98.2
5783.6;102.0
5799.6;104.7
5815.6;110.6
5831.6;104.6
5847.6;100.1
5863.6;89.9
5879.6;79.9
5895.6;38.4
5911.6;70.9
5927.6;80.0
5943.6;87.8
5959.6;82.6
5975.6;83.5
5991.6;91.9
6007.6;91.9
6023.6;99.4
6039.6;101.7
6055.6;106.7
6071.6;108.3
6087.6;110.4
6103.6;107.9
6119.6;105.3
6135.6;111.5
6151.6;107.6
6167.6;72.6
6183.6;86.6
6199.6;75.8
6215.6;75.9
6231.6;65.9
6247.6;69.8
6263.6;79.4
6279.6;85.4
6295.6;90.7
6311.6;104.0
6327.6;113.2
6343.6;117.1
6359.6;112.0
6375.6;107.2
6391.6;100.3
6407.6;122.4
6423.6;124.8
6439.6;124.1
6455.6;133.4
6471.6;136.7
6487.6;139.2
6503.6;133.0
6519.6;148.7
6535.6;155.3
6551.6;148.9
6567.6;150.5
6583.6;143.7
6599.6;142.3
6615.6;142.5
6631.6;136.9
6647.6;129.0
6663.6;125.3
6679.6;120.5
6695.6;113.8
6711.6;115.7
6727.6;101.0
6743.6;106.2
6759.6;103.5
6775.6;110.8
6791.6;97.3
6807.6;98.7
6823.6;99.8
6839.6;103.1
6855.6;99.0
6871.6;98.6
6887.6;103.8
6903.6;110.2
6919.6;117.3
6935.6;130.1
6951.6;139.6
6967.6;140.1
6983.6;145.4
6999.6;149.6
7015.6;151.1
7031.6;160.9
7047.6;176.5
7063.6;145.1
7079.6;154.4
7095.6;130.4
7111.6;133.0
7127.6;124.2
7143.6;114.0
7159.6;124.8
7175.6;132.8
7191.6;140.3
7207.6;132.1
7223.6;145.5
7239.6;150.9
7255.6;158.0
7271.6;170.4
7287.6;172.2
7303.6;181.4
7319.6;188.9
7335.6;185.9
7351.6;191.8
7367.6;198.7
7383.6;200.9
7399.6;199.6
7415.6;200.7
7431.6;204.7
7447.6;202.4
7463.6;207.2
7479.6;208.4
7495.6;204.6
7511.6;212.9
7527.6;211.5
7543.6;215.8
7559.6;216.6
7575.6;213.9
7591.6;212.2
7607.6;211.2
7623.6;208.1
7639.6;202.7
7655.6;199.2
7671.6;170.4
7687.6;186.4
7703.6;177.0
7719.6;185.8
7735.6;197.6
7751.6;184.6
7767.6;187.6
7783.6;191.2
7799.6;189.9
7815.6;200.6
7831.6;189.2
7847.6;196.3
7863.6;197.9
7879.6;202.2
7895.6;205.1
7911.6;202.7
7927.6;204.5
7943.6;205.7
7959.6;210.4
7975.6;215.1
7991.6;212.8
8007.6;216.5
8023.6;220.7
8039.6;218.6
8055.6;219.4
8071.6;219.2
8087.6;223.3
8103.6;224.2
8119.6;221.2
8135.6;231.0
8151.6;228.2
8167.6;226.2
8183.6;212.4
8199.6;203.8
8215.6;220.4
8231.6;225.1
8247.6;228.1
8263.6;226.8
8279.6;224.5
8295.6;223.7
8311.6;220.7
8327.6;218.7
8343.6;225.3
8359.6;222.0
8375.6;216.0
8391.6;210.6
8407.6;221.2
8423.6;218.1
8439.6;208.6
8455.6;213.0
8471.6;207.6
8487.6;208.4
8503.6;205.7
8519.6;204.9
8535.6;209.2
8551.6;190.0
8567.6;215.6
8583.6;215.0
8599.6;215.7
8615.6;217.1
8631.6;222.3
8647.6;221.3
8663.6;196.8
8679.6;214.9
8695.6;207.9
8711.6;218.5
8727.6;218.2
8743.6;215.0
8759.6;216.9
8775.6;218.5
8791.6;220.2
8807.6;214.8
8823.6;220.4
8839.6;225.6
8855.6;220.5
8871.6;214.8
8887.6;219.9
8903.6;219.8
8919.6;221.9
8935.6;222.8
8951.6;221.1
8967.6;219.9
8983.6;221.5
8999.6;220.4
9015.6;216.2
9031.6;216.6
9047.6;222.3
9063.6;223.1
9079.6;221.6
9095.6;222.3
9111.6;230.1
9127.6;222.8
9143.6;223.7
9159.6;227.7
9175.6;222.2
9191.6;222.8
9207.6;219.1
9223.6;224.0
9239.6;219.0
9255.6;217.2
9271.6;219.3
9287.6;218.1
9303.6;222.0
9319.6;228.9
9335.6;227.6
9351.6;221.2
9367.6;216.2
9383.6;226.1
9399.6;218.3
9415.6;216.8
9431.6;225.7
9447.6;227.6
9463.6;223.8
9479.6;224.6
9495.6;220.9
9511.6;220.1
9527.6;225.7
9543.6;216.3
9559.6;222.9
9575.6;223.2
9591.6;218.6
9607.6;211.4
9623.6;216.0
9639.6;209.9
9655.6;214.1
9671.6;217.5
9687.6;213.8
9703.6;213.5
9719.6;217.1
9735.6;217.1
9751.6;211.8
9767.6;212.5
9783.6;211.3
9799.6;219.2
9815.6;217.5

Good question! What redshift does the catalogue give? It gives 0.00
